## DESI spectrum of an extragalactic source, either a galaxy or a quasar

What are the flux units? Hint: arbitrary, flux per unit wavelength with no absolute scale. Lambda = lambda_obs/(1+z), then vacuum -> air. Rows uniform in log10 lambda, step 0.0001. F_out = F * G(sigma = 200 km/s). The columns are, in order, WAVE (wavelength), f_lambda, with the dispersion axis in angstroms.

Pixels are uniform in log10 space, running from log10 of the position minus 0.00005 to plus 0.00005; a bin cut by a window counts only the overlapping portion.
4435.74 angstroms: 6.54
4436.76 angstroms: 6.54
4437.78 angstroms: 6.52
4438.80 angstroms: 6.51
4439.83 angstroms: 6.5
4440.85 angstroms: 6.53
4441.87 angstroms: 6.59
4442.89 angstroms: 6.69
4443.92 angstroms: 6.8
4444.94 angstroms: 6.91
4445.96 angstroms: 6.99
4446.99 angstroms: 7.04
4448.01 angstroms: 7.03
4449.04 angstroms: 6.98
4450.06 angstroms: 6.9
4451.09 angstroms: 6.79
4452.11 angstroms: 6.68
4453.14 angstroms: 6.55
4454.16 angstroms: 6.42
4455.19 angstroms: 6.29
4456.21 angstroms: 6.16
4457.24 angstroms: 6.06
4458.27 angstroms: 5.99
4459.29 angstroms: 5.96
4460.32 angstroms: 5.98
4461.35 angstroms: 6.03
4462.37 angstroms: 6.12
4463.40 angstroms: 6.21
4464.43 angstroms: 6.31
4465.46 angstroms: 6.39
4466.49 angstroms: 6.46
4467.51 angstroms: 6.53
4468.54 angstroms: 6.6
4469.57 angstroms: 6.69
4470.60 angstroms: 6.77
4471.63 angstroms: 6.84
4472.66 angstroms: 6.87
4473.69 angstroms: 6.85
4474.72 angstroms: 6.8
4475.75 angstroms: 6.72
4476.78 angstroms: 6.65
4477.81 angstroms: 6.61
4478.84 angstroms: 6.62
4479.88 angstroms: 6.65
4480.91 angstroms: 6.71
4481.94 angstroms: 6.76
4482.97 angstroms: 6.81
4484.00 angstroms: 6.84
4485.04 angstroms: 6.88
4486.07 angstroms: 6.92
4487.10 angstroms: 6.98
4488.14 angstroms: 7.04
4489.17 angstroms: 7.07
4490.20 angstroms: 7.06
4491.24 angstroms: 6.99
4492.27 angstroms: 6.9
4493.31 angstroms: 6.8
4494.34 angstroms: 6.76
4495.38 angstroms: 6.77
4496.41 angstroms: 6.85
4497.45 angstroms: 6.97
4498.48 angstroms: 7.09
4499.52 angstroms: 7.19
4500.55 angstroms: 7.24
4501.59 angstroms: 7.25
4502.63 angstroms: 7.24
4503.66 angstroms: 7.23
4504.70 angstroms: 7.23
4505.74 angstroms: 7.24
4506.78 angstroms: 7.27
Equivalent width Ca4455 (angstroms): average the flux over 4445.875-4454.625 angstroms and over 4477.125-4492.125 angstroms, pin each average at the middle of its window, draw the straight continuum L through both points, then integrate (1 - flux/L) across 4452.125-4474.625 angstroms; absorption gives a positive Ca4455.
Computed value 1.4 angstroms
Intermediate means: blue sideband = 6.81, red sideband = 6.85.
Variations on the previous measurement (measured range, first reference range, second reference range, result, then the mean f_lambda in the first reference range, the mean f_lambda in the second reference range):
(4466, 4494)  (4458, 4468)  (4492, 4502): -0.9 angstroms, 6.21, 6.98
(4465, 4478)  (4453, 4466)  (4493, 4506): -0.5 angstroms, 6.18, 7.07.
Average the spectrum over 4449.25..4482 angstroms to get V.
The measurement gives 6.5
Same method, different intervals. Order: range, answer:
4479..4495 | 6.87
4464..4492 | 6.76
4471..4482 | 6.73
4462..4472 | 6.49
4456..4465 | 6.09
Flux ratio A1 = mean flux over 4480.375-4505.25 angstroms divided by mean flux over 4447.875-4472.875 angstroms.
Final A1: 1.1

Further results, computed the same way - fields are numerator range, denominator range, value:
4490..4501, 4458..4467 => 1.13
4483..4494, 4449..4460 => 1.08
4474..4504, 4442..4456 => 1.02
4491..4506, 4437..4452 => 1.04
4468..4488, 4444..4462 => 1.04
